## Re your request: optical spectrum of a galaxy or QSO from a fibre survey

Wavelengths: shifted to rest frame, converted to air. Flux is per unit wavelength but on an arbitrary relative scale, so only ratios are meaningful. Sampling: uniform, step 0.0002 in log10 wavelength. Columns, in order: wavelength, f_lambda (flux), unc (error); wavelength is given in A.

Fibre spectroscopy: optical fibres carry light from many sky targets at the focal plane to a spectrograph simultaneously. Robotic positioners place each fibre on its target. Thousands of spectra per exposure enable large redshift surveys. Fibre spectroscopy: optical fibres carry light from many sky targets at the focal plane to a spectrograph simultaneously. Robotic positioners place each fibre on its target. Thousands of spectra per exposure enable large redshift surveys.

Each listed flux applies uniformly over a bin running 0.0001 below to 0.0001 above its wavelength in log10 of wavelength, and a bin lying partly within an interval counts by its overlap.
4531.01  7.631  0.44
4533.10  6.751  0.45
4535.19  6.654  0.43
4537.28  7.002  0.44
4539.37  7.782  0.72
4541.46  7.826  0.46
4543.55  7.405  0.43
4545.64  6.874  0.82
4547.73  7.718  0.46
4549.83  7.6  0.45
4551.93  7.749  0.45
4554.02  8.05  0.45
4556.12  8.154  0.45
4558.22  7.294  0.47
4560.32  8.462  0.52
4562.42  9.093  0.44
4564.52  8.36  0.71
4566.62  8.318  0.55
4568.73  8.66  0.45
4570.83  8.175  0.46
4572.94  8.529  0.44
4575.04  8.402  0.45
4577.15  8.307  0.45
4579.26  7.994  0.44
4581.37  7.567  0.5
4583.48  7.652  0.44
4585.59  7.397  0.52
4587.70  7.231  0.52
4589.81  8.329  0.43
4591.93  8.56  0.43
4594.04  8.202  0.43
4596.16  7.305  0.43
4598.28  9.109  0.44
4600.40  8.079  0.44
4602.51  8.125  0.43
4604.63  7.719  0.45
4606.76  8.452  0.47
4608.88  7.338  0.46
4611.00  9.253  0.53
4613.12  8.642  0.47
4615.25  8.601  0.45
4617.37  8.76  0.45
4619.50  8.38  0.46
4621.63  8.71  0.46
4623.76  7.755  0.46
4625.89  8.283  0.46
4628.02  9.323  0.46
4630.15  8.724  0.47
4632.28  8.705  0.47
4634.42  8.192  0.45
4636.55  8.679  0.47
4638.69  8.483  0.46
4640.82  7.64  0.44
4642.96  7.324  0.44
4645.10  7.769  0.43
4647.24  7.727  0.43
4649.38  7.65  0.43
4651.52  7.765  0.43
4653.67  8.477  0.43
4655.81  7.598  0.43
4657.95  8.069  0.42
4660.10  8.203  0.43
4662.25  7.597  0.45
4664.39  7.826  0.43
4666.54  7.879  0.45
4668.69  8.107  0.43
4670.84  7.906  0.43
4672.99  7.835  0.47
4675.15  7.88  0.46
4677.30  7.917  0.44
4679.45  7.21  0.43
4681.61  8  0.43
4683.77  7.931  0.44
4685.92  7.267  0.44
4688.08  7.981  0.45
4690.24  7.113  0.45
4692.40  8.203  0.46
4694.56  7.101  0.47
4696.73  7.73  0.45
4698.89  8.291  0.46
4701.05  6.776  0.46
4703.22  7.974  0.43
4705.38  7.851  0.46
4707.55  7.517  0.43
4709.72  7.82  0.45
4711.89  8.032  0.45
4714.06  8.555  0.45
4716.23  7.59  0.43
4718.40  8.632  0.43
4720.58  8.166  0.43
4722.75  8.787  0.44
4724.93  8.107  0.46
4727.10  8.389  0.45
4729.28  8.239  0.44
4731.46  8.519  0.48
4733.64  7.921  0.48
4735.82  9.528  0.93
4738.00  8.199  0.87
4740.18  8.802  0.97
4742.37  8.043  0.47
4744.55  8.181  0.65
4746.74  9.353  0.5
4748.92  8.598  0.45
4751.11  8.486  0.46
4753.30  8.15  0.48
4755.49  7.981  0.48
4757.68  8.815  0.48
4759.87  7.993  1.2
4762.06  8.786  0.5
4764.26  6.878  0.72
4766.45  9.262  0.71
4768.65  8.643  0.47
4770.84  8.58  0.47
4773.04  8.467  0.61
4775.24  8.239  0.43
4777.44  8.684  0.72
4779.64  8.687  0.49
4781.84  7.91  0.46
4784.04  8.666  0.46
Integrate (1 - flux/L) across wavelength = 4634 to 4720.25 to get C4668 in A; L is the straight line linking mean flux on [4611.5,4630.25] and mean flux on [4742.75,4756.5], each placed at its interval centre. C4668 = 6.8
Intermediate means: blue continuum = 8.59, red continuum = 8.44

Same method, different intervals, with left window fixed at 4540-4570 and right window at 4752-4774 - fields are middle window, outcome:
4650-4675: 0.75 A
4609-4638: -1.70 A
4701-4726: 0.70 A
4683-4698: 1.10 A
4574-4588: 0.34 A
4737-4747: -0.16 A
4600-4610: 0.15 A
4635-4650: 0.40 A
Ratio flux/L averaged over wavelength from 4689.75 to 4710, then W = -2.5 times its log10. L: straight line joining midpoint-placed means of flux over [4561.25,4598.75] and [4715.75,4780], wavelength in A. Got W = 0.10 mag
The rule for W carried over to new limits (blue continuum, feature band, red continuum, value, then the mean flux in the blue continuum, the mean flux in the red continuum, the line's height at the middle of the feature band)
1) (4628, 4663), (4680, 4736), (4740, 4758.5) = 0.05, 8.08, 8.47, 8.31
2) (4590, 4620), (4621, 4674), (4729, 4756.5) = 0.04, 8.32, 8.47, 8.37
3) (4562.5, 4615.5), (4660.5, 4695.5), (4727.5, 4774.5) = 0.08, 8.18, 8.45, 8.33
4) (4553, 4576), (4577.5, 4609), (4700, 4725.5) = 0.04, 8.32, 7.98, 8.25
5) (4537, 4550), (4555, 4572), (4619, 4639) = -0.08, 7.48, 8.53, 7.72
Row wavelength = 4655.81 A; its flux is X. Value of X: 7.598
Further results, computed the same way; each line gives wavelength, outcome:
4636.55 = 8.679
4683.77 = 7.931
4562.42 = 9.093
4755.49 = 7.981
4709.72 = 7.82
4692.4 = 8.203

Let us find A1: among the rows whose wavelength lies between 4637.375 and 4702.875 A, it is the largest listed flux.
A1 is 8.483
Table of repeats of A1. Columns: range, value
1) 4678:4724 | 8.787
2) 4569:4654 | 9.323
